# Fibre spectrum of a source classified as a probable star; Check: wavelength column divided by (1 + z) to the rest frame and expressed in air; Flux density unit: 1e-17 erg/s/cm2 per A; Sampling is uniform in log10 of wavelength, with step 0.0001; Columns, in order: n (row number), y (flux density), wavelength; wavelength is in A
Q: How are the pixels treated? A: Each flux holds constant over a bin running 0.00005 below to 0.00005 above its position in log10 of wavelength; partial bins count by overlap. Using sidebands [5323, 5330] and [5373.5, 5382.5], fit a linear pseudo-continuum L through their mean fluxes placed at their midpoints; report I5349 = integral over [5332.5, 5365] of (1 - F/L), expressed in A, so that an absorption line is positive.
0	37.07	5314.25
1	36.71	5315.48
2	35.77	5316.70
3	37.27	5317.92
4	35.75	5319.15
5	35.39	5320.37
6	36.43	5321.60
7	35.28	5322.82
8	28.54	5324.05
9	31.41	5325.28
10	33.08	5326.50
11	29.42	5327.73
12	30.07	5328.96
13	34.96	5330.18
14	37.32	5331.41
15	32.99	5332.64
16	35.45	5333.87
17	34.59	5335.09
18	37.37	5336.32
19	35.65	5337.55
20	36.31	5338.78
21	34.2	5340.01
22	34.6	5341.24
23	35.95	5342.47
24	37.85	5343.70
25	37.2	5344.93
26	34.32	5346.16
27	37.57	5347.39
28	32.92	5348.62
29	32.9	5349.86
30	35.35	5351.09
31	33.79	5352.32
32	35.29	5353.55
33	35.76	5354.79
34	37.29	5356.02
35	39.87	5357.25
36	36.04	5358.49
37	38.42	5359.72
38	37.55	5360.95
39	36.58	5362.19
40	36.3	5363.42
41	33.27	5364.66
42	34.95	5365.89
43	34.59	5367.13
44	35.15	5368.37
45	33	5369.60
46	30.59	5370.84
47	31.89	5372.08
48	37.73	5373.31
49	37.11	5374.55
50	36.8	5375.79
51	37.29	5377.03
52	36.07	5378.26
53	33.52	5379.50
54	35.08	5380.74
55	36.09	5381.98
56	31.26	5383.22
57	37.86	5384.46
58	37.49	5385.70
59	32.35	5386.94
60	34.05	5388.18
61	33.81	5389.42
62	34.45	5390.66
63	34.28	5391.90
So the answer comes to -2.5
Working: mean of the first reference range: 31.1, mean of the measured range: 35.8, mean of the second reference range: 36.1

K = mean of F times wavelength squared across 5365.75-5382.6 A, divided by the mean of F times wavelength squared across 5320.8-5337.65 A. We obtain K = 1.1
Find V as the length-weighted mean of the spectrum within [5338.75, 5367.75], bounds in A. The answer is 35.8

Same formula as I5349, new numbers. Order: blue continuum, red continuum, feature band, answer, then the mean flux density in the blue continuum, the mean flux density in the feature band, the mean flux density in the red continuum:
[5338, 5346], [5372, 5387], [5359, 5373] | 0.4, 35.9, 34.8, 35.7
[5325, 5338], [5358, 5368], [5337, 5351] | -0.3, 33.9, 35.4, 35.9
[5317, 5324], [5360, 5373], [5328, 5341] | 0.2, 35.4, 34.7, 34.6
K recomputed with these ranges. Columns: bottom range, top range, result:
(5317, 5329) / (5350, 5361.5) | 1.10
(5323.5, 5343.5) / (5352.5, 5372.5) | 1.05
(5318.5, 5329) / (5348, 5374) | 1.08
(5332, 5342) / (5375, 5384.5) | 1.02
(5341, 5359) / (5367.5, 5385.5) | 0.99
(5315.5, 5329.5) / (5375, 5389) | 1.07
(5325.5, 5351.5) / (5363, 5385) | 1.02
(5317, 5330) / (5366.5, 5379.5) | 1.07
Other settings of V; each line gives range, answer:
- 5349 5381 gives 35.5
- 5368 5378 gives 35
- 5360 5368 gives 35.6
